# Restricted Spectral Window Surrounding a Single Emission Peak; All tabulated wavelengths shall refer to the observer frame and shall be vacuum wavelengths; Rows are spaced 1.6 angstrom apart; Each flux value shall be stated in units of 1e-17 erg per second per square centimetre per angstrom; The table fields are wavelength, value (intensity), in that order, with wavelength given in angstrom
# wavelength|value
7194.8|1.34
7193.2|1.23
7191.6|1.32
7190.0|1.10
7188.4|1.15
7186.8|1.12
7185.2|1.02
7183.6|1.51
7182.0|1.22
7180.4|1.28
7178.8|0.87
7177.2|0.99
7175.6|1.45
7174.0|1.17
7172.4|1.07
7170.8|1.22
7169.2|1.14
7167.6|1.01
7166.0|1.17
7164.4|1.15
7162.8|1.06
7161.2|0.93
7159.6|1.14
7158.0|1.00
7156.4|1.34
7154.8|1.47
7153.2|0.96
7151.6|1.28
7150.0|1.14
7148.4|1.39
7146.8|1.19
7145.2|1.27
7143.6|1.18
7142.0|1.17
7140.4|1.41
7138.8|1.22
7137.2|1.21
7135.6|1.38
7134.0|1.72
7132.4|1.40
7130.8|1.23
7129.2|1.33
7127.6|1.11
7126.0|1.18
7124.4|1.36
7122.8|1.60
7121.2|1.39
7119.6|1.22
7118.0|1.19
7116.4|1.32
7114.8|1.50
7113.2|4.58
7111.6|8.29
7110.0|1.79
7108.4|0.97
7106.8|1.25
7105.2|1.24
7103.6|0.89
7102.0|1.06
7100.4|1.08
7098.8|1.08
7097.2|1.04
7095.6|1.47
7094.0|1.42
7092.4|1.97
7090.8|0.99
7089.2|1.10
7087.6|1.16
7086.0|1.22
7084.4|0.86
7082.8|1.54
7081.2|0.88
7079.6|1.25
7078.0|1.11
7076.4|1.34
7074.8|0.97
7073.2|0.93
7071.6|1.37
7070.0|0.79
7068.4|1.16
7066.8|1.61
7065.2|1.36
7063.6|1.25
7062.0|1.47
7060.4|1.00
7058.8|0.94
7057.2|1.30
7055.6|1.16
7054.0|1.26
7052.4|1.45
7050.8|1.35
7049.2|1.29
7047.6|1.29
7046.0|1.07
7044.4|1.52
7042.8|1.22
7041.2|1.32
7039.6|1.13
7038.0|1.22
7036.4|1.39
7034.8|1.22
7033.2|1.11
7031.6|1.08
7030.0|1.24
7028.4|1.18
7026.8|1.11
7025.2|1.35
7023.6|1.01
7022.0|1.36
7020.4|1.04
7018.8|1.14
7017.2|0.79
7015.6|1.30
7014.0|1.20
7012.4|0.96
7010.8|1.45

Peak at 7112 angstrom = H-alpha 6563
